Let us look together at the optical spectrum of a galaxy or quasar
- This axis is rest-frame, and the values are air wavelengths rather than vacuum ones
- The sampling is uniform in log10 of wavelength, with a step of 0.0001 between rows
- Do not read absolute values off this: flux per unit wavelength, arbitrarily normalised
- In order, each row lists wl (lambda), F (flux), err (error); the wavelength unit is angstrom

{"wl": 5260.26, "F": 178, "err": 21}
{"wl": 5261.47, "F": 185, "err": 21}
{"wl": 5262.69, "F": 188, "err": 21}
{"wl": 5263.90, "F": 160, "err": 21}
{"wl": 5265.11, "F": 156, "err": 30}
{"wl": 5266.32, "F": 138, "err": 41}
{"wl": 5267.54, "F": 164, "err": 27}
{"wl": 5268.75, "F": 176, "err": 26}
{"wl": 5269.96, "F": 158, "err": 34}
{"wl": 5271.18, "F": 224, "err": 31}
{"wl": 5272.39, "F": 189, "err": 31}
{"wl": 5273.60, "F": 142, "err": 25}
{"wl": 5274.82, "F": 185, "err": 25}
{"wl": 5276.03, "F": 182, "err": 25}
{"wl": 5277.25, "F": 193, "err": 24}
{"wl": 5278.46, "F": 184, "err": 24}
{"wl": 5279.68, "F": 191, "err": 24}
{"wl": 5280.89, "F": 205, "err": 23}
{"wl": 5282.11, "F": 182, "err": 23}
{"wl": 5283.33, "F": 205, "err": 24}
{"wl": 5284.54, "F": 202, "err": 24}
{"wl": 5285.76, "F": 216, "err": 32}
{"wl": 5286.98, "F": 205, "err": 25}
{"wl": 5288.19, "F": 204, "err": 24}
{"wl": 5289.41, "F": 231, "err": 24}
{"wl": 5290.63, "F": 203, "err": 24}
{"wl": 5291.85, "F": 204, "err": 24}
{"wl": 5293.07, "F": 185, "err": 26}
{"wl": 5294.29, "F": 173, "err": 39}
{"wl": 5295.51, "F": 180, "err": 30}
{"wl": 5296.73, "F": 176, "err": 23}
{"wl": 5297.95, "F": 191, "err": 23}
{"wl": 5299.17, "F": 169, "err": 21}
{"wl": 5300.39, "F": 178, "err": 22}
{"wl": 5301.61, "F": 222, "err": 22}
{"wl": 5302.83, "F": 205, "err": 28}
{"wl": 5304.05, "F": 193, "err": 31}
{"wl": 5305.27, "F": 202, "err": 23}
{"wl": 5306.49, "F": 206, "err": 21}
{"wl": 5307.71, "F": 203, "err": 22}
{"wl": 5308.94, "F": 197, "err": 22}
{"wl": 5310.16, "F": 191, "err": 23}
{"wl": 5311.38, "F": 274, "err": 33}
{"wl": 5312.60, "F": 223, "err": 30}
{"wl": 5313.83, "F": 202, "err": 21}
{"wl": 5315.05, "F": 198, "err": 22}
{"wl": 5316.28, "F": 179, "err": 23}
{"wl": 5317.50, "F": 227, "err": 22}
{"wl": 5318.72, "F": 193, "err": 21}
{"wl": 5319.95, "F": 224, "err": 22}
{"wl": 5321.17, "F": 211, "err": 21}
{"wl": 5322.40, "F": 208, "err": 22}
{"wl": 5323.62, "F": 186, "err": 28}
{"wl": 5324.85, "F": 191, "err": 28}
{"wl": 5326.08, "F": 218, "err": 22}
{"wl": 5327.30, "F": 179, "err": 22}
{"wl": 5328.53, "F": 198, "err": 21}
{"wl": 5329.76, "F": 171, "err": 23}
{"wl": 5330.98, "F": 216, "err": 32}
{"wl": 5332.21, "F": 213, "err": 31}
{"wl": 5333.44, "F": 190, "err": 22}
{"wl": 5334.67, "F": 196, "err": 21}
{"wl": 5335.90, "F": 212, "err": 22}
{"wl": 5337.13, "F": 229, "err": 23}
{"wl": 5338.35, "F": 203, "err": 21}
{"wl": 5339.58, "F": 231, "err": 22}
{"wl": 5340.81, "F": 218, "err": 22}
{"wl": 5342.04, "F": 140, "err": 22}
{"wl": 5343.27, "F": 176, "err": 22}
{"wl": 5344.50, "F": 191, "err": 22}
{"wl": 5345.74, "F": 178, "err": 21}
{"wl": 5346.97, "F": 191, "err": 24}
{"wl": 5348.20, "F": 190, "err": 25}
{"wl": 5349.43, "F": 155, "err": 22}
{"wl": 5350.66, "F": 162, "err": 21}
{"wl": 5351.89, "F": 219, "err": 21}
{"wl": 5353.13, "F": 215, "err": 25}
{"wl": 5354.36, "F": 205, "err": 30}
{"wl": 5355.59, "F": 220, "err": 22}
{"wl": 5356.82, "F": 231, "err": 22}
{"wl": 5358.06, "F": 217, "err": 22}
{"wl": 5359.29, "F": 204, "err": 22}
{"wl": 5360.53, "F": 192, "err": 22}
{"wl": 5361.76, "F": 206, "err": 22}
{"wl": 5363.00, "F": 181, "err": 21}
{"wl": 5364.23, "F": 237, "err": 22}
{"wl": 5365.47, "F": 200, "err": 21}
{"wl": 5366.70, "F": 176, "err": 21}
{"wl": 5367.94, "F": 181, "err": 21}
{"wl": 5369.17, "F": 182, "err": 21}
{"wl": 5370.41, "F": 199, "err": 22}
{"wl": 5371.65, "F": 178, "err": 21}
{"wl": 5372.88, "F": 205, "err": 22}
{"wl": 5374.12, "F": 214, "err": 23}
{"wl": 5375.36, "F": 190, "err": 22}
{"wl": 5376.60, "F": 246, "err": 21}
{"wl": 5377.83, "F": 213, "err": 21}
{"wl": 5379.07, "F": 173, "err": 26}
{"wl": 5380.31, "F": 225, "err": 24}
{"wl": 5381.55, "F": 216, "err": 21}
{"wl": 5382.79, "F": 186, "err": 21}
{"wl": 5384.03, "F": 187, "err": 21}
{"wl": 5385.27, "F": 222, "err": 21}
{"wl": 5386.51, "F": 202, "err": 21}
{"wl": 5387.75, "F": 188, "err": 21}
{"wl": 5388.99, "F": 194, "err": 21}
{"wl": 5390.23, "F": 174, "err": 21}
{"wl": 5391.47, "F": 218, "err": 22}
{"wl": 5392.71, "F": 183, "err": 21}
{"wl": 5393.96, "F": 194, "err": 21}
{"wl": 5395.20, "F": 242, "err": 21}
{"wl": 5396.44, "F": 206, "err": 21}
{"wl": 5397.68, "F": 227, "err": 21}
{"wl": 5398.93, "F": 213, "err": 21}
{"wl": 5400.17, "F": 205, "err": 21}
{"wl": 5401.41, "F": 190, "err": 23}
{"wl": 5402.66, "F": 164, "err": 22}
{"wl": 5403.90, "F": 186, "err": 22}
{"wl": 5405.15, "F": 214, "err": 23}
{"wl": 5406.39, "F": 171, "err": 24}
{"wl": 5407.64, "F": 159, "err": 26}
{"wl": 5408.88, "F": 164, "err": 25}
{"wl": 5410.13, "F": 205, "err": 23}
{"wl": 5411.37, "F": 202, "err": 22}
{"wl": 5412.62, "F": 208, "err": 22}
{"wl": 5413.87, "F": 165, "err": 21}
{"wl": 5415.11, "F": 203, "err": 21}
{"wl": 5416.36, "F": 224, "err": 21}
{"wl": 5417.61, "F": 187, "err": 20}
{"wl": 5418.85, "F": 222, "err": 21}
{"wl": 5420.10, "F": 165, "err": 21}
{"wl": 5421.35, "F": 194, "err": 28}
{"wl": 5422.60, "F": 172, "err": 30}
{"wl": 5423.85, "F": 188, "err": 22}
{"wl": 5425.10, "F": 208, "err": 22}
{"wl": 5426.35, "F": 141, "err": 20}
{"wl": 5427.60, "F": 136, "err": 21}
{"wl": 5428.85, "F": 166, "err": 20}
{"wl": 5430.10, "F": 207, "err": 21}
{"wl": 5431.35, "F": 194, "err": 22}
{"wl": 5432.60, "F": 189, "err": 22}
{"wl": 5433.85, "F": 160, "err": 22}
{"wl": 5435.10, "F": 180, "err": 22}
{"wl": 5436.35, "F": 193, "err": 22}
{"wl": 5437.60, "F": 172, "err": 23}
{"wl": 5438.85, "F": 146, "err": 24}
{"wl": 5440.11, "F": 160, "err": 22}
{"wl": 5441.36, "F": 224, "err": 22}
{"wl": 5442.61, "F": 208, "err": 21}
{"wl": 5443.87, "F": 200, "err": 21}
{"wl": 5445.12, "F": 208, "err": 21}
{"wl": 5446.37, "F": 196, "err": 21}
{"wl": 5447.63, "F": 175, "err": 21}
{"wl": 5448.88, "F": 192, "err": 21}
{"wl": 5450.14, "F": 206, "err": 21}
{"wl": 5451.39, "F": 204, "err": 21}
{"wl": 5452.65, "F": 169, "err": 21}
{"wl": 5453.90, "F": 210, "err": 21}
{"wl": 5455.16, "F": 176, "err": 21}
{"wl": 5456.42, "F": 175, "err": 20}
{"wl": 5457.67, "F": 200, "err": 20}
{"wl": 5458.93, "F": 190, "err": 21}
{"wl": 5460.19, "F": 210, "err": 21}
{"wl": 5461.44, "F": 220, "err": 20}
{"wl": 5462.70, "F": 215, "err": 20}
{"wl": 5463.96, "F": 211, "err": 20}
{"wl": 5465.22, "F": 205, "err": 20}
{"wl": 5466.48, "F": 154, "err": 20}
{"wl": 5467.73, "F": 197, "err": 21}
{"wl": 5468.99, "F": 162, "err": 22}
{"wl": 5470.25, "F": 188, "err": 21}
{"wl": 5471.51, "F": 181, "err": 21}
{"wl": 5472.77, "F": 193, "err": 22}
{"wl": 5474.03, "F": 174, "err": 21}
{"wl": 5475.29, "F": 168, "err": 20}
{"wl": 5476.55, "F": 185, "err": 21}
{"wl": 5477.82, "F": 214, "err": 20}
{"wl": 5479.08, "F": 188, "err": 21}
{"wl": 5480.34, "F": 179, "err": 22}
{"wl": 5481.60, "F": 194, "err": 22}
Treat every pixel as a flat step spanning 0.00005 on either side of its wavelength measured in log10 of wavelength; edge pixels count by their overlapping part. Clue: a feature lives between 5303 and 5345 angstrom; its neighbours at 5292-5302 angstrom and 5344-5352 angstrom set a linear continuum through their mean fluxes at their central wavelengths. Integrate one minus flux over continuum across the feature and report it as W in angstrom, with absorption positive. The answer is -4.6 angstrom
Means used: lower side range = 184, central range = 203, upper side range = 181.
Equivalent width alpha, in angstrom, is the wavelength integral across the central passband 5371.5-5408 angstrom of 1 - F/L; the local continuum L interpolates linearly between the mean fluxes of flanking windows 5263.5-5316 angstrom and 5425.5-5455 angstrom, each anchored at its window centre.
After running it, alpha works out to -2.6 angstrom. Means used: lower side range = 192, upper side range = 184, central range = 200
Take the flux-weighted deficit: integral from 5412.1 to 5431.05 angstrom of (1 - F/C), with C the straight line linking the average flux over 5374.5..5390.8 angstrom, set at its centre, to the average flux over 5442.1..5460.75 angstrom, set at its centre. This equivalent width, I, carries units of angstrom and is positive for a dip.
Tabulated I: 1.1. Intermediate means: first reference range 202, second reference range 194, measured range 186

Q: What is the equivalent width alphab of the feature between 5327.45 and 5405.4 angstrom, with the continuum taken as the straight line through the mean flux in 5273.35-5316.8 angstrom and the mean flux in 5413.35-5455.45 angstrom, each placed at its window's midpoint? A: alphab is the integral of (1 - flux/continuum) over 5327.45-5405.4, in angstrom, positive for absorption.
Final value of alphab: -3.2 angstrom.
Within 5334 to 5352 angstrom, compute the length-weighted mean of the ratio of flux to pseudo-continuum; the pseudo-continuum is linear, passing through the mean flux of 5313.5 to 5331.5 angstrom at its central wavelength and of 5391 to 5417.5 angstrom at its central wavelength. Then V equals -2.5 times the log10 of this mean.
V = 0.04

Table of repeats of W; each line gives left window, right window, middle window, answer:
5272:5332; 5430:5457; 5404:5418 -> 0.0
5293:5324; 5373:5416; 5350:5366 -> -0.6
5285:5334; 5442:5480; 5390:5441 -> 1.8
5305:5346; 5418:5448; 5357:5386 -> -1.1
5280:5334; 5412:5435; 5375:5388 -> -1.0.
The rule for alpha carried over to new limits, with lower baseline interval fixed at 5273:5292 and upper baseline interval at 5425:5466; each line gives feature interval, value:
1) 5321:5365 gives -1.41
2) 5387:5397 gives -0.46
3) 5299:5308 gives -0.17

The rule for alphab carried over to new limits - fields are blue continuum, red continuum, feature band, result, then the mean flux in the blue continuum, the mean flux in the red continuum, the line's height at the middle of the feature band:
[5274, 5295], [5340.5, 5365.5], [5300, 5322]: -1.25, 196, 196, 196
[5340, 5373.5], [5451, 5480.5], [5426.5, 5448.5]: 1.04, 195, 190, 191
